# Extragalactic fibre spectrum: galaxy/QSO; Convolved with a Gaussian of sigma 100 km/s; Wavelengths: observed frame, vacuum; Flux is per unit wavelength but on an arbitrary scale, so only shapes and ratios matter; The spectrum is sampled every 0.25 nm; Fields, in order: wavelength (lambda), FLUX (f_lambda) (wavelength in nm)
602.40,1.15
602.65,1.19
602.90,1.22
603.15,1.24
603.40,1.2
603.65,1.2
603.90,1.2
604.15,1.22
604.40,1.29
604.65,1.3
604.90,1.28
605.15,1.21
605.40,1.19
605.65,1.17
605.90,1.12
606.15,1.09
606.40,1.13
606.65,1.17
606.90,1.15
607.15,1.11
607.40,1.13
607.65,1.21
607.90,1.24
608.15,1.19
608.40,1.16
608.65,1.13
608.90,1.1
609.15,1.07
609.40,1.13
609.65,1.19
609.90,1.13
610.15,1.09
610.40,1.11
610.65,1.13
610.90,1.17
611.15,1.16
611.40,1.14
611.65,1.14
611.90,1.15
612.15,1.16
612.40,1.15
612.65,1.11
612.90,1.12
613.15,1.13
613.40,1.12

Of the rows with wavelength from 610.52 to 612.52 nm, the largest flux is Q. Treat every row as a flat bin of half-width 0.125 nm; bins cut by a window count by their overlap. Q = 1.17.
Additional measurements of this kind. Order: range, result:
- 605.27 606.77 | 1.19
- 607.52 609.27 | 1.24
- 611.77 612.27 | 1.16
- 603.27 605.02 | 1.3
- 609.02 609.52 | 1.13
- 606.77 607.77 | 1.21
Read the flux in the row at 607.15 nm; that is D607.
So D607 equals 1.11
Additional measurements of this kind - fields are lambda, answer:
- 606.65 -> 1.17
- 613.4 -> 1.12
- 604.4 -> 1.29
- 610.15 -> 1.09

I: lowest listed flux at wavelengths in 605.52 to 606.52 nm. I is 1.09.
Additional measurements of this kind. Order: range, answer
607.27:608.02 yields 1.13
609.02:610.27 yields 1.07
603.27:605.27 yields 1.2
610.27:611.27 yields 1.11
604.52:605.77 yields 1.17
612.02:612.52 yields 1.15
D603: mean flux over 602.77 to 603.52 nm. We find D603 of 1.22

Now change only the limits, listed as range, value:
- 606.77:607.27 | 1.13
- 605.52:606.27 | 1.13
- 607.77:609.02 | 1.16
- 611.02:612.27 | 1.15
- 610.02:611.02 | 1.12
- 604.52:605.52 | 1.25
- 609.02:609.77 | 1.13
